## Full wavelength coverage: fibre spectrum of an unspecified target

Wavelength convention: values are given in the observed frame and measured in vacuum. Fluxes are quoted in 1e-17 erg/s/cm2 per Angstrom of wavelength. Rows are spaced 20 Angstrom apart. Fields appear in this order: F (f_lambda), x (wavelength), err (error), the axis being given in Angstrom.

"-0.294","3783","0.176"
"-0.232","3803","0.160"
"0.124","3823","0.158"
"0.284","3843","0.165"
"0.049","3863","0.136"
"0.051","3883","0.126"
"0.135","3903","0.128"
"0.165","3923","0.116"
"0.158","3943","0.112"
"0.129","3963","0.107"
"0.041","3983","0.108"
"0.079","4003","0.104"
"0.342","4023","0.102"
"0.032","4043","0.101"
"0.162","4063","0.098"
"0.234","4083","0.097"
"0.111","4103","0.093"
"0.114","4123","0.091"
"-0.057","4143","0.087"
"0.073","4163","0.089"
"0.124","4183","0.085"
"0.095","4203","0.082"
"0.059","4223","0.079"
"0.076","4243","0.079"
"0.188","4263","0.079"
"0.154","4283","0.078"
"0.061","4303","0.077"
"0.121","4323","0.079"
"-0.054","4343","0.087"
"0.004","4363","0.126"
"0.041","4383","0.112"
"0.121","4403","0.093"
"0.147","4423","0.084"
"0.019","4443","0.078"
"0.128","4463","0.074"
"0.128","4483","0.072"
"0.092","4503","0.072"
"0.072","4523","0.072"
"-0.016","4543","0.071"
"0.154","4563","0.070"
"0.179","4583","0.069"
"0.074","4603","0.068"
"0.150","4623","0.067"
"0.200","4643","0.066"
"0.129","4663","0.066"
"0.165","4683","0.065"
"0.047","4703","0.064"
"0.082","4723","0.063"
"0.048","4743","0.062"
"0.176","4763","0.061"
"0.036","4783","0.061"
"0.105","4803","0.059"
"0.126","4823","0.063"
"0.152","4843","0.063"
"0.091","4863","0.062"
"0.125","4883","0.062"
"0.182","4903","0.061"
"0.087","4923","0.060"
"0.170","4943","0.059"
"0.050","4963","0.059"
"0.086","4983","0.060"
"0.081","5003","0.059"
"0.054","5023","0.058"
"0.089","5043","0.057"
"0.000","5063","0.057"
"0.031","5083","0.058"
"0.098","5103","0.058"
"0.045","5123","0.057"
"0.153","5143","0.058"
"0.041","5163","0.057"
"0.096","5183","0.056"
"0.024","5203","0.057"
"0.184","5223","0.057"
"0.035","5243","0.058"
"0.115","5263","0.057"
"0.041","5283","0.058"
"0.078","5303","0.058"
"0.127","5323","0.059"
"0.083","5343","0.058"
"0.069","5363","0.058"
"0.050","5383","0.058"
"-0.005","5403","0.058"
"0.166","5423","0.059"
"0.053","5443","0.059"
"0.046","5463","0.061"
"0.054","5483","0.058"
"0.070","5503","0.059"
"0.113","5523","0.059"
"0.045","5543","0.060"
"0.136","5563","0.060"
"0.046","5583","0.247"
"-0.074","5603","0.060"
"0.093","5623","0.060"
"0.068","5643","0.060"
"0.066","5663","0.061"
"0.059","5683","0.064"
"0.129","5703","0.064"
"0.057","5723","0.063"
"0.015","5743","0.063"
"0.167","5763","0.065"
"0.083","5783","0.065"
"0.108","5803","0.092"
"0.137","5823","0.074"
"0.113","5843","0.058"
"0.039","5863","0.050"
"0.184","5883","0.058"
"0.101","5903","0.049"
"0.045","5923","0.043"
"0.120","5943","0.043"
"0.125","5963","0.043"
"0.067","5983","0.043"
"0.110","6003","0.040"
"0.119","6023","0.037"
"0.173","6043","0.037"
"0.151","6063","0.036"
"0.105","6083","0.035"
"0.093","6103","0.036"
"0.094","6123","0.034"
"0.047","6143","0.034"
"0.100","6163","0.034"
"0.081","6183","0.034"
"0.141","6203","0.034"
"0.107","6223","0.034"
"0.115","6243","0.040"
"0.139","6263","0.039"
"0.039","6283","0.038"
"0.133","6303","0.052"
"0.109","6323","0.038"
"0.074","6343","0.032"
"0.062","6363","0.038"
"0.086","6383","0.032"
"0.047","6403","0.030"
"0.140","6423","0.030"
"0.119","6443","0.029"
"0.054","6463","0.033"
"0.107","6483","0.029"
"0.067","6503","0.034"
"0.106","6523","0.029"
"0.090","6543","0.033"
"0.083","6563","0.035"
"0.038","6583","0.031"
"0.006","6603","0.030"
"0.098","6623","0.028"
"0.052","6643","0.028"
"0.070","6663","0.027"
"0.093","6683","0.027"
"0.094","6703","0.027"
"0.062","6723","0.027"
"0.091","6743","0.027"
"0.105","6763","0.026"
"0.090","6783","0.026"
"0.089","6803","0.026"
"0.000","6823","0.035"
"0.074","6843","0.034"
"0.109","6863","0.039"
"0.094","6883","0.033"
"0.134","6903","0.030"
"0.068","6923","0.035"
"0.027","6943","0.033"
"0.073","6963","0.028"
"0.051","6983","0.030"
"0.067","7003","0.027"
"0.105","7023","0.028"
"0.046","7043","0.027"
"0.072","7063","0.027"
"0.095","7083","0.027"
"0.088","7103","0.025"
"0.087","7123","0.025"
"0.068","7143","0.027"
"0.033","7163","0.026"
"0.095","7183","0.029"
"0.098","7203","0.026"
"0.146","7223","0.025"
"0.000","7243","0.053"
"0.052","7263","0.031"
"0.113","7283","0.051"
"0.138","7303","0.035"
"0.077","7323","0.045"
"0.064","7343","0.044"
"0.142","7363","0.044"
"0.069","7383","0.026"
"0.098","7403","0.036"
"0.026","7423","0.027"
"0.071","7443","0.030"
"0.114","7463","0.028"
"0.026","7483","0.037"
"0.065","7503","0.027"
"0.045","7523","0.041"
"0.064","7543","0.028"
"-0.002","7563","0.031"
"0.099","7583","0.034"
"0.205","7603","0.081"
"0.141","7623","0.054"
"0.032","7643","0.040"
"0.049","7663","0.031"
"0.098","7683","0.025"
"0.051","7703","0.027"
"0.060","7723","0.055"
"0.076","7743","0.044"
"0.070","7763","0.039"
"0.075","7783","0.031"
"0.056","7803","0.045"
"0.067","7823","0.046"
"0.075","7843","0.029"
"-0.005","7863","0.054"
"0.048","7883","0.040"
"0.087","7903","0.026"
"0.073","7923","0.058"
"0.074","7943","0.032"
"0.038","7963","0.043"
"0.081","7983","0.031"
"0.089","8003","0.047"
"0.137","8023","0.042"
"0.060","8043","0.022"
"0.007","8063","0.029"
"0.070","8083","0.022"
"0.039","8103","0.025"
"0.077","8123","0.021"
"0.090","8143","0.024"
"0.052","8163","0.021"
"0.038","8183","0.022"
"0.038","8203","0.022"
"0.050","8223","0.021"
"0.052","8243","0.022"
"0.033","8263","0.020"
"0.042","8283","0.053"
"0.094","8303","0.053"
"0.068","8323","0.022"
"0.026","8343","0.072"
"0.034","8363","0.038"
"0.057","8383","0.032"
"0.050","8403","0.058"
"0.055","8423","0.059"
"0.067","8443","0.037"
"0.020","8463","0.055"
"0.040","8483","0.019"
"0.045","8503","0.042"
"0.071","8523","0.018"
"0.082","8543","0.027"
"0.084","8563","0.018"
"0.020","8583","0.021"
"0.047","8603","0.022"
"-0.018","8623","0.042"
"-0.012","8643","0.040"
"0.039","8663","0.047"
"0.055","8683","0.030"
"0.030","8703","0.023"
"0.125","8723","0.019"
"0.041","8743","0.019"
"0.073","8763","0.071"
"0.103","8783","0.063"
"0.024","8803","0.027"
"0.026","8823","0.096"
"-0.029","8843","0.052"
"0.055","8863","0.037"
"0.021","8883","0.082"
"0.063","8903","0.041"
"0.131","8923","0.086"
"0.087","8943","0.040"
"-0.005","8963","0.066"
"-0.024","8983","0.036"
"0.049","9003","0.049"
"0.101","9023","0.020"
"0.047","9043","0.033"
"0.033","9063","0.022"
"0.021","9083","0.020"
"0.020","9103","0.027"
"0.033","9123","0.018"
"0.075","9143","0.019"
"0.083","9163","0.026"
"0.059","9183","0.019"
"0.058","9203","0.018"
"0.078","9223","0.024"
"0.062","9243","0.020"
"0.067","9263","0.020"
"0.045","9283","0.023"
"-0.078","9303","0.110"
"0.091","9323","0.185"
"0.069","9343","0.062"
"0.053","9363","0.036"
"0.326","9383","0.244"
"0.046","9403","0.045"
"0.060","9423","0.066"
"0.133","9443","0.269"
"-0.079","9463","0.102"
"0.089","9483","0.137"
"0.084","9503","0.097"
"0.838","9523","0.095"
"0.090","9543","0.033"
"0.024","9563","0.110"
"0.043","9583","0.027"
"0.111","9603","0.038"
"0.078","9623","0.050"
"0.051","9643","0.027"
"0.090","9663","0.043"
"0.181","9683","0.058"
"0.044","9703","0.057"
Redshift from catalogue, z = 1.55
